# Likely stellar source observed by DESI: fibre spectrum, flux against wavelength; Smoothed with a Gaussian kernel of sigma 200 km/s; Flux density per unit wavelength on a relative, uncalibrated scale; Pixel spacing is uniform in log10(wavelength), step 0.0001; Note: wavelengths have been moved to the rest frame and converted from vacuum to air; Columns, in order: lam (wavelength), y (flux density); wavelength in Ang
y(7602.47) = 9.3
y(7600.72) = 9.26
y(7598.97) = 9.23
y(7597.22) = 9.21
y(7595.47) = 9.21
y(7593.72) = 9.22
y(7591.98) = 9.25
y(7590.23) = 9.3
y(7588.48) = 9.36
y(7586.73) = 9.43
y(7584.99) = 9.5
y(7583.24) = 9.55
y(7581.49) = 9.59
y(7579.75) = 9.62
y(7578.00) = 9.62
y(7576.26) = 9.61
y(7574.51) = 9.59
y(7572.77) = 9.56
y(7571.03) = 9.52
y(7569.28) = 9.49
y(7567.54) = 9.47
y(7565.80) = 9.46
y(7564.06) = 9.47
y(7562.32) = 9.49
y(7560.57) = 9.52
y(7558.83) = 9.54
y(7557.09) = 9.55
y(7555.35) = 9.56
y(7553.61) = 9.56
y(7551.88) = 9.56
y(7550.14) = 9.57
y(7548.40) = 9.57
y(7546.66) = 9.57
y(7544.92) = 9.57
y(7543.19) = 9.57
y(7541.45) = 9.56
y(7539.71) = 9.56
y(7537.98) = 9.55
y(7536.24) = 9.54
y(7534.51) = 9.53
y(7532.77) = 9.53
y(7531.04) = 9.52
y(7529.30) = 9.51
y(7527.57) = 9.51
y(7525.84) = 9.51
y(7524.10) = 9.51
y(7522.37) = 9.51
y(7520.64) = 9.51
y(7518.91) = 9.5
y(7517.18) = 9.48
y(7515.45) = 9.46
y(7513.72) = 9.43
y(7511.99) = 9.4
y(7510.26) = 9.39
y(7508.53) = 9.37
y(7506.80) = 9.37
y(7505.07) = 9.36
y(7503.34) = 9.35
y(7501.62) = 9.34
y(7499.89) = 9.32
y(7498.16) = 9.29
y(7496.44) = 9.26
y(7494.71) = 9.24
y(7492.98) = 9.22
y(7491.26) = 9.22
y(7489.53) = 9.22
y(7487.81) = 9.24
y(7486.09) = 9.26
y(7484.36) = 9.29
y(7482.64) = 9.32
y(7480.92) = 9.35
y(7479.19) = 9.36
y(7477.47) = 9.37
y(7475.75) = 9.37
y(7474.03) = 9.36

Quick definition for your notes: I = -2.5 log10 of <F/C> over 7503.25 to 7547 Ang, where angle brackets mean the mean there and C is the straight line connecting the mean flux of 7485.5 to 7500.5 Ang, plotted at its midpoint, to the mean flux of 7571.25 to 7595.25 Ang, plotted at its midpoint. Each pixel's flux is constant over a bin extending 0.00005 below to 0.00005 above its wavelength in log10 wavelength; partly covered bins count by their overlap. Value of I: -0.02 mag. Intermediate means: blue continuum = 9.25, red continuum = 9.47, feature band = 9.49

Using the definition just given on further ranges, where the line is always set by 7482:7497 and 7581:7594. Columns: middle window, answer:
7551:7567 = -0.02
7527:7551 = -0.03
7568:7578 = -0.02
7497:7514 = -0.01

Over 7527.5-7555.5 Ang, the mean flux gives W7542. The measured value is 9.55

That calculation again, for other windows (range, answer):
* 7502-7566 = 9.5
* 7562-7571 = 9.48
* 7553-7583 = 9.54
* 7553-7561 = 9.55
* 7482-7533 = 9.38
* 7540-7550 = 9.56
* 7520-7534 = 9.51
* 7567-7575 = 9.53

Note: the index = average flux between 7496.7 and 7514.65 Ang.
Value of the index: 9.36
